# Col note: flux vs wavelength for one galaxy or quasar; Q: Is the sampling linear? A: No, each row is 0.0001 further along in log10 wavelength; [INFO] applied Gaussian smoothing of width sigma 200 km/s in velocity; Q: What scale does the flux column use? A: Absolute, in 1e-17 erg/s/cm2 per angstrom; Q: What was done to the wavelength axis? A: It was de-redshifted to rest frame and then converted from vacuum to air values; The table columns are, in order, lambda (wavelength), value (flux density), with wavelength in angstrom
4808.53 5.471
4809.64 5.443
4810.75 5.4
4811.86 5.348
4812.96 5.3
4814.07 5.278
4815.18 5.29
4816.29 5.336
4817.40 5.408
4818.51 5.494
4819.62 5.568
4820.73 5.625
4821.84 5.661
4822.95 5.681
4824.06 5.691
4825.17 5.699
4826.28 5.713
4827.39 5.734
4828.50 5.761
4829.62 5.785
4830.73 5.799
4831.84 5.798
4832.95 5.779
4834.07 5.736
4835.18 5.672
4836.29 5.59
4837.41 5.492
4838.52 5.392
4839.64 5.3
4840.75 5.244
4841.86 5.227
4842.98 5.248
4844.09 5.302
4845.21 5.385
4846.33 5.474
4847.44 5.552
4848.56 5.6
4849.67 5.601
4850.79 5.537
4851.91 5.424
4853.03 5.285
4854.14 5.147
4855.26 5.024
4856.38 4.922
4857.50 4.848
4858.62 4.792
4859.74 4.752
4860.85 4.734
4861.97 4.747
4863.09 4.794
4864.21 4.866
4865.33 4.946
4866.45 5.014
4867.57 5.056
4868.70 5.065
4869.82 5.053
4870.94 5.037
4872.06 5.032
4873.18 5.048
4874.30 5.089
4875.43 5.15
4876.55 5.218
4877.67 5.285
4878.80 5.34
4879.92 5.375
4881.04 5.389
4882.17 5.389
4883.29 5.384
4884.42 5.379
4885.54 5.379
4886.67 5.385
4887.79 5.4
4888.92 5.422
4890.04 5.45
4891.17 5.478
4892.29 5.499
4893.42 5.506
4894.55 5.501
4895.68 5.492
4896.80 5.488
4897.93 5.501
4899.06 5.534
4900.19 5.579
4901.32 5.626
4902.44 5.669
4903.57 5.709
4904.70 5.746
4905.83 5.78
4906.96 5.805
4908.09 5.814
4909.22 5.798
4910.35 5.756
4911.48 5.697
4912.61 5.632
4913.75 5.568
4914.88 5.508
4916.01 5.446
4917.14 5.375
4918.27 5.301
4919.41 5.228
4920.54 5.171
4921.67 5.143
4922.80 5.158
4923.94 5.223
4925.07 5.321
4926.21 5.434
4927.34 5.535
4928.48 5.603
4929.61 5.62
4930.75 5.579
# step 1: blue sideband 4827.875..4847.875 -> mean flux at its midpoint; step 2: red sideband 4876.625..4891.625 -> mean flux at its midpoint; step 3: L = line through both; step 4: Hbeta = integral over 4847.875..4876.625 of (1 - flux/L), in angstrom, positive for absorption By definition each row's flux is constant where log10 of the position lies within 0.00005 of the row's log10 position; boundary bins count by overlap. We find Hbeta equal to 2.0 angstrom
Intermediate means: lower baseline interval 5.53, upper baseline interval 5.38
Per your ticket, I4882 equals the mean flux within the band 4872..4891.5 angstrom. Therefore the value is 5.32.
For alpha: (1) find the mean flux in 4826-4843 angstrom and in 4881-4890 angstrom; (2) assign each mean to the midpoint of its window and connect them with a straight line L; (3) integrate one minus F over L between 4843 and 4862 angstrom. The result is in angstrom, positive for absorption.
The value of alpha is 1.1 angstrom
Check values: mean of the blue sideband 5.59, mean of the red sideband 5.39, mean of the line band 5.2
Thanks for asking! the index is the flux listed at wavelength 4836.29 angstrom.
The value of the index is 5.59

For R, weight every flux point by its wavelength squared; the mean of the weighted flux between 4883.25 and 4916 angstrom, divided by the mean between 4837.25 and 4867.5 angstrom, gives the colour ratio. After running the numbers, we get 1.10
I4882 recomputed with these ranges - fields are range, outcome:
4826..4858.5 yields 5.45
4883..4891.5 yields 5.41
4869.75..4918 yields 5.46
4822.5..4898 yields 5.33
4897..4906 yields 5.63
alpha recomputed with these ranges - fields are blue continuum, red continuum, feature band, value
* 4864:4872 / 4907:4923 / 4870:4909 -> -1.5 angstrom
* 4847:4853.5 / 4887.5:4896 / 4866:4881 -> 0.9 angstrom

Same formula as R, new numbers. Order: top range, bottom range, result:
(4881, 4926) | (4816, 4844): 1.01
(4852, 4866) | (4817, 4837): 0.88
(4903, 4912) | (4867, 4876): 1.15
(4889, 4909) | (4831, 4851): 1.04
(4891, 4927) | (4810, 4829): 1.04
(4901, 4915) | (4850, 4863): 1.16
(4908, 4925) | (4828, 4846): 1.02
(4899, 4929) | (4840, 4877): 1.10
